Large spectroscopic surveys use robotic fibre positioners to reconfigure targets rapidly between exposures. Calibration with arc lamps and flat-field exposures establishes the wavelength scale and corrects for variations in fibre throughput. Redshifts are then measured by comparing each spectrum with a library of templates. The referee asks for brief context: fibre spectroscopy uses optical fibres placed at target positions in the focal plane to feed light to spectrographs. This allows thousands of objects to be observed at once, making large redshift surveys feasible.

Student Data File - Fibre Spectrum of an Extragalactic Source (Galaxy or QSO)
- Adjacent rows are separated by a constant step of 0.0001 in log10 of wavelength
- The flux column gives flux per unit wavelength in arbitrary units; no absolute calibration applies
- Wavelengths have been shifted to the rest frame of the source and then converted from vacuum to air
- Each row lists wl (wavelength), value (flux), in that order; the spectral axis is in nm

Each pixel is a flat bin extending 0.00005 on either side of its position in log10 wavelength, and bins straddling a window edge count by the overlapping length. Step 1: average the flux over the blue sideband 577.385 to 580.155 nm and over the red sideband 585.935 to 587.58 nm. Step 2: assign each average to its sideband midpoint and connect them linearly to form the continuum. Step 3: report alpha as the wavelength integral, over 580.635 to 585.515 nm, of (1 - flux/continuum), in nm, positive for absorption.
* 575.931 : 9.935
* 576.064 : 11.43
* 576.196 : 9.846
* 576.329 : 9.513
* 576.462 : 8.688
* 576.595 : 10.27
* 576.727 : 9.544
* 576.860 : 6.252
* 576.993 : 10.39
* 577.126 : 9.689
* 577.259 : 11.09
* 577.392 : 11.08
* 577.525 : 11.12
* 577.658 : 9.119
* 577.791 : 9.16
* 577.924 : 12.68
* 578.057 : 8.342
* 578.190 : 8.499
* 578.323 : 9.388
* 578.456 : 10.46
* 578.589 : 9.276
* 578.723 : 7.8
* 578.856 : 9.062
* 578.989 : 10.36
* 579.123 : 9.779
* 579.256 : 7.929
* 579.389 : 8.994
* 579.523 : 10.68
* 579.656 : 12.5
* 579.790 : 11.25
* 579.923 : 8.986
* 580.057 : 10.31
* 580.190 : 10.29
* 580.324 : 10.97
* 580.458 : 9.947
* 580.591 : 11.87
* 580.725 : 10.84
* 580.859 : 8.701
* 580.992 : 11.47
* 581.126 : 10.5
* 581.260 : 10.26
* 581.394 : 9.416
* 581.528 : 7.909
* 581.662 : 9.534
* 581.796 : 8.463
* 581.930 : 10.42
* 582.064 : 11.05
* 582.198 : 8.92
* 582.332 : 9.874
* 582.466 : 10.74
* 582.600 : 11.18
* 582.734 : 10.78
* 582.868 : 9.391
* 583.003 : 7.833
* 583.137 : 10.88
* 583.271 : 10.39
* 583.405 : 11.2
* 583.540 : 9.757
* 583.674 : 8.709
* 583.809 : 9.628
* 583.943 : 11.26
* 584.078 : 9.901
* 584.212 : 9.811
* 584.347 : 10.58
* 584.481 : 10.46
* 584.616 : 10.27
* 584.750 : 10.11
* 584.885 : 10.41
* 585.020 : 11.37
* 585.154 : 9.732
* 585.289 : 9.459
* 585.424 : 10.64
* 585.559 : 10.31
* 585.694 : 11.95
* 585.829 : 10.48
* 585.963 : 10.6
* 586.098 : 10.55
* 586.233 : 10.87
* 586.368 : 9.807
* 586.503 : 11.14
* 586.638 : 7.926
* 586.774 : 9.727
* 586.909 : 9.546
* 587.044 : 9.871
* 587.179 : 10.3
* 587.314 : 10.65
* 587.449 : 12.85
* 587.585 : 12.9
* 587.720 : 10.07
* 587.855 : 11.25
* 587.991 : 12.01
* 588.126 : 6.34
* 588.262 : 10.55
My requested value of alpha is 0.04 nm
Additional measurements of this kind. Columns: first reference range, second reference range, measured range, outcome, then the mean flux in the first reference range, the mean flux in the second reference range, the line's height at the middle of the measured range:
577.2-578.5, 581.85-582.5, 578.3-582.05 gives 0.07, 10.1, 10.1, 10.1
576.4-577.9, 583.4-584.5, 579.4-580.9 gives -0.10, 9.76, 10.1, 9.9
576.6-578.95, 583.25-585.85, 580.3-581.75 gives -0.02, 9.62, 10.3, 9.95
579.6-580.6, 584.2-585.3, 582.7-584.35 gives 0.07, 10.7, 10.3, 10.4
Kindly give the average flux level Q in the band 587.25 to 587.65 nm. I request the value 12.1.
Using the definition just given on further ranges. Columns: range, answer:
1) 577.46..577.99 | 10.5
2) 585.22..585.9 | 10.6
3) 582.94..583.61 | 10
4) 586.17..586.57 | 10.6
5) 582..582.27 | 9.98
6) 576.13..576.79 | 9.58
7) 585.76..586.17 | 10.6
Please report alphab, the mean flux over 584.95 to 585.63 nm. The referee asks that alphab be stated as 10.3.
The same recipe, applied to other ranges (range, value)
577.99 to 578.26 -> 8.45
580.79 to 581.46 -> 10.1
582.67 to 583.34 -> 9.86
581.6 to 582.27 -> 9.68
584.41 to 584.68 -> 10.4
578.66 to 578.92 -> 8.44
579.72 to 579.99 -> 10.1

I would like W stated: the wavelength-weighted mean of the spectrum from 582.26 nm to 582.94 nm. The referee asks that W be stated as 10.4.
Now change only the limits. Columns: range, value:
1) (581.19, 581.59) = 9.21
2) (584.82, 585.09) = 10.9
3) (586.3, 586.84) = 9.64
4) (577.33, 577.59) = 11.1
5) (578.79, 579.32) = 9.29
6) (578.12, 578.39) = 8.95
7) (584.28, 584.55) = 10.5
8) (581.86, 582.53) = 10.2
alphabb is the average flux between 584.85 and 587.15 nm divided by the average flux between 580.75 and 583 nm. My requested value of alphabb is 1.04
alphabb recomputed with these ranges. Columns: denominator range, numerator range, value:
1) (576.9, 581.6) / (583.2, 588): 1.05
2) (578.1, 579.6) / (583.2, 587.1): 1.10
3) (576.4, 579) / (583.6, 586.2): 1.08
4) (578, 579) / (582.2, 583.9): 1.10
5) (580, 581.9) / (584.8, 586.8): 1.03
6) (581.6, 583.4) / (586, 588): 1.06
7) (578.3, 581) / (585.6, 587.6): 1.05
